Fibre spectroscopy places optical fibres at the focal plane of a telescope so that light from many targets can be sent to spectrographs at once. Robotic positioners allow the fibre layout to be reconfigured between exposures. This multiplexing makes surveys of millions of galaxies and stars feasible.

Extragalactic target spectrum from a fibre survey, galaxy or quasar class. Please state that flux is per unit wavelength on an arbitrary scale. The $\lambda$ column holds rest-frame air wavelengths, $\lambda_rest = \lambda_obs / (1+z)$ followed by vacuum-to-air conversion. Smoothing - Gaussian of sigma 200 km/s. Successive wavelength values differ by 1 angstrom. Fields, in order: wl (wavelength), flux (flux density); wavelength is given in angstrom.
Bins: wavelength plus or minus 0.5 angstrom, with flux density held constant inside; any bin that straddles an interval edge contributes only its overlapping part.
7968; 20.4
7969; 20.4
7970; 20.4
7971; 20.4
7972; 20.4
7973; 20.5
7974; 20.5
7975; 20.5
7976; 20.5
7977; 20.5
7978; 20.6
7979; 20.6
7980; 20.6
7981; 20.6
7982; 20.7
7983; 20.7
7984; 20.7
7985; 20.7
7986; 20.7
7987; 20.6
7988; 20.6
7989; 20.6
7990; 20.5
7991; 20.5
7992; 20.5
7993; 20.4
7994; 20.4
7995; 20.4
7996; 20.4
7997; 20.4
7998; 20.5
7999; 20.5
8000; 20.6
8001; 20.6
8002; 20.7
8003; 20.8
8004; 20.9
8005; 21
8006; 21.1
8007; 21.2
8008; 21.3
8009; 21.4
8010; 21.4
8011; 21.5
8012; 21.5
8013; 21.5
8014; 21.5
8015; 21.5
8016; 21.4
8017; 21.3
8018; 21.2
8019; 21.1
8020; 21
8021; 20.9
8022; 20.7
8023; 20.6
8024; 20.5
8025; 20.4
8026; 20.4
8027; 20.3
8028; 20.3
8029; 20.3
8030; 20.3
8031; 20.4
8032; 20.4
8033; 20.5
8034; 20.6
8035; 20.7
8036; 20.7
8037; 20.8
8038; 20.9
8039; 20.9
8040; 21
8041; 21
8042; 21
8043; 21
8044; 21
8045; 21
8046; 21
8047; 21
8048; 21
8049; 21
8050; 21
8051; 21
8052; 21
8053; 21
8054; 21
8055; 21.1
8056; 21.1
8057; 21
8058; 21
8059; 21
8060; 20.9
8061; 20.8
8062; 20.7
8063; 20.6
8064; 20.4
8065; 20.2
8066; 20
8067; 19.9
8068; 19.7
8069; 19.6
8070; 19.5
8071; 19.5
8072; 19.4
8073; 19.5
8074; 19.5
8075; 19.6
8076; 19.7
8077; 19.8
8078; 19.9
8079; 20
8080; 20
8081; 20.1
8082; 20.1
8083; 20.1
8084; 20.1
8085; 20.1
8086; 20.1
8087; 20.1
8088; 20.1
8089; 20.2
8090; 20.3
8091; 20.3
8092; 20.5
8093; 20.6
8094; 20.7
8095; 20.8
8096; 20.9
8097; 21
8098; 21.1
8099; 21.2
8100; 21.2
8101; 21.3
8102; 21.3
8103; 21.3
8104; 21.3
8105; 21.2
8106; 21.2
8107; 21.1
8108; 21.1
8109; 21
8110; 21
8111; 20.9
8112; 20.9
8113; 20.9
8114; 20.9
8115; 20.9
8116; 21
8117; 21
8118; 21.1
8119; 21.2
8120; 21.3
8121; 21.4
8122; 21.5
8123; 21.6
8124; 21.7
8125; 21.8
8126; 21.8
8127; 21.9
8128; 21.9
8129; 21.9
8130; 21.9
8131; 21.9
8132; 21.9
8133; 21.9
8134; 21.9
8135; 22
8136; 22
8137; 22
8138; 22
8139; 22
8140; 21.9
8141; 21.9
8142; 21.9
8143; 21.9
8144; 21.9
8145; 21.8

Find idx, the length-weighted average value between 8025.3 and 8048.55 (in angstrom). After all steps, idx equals 20.7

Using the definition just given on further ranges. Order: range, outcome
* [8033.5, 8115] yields 20.6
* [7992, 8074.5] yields 20.7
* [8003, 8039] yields 20.9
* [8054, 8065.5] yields 20.8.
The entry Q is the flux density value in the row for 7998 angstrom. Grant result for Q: 20.5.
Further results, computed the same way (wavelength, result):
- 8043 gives 21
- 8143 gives 21.9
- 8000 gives 20.6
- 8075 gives 19.6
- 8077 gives 19.8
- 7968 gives 20.4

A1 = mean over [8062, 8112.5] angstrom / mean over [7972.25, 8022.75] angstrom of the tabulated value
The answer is 0.98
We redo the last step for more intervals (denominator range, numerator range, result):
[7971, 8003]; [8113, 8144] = 1.05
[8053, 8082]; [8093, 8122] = 1.04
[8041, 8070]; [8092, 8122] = 1.02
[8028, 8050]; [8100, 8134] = 1.03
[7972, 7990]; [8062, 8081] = 0.96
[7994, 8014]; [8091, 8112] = 1.00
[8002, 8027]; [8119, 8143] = 1.04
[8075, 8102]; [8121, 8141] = 1.07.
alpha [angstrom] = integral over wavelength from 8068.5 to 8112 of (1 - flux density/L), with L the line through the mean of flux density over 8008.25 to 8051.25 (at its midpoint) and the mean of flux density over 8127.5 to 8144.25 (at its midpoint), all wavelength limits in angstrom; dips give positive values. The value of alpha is 2.1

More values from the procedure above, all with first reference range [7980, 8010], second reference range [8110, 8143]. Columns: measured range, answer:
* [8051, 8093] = 1.92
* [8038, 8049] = 0.02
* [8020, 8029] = 0.16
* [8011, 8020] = -0.23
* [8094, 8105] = 0.14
